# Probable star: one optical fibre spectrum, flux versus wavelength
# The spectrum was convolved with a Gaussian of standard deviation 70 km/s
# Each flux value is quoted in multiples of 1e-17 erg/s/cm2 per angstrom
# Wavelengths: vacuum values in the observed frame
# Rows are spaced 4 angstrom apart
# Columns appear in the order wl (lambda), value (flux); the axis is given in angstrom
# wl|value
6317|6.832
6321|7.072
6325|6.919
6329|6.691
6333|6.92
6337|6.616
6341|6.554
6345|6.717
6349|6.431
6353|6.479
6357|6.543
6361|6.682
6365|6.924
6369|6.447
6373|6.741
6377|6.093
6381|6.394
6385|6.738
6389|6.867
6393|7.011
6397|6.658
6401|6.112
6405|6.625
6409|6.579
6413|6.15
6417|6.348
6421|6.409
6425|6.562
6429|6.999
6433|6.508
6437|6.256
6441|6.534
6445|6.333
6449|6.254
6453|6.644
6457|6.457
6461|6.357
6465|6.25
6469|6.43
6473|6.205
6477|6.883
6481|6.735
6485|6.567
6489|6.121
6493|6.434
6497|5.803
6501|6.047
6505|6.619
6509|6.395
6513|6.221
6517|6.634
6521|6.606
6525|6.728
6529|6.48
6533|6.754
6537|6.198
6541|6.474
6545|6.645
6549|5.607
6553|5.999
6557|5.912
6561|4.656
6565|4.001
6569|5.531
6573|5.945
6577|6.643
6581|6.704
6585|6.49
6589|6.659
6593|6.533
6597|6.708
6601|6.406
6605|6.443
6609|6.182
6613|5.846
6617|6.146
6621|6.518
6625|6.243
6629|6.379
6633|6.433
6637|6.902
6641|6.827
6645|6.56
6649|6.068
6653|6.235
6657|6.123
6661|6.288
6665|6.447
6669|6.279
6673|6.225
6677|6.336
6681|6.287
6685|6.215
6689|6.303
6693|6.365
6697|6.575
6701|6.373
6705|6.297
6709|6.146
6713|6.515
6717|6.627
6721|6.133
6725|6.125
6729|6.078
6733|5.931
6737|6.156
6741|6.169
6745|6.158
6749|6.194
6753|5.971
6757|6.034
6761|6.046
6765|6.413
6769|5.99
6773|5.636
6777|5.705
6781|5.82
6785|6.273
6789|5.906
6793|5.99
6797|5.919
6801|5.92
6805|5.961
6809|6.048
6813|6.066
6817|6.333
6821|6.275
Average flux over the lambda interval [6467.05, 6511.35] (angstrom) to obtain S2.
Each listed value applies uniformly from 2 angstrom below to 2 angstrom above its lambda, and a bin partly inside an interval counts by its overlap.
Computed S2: 6.38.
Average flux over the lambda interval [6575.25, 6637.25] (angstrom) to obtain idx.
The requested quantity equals 6.44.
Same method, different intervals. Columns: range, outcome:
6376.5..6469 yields 6.49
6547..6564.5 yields 5.41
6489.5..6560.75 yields 6.28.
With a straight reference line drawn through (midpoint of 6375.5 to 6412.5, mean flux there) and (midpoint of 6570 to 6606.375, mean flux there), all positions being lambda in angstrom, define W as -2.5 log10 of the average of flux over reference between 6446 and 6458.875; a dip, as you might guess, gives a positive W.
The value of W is 0.01 mag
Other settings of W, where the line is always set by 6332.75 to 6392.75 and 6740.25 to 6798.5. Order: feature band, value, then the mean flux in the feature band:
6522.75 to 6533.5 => -0.045 mag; 6.64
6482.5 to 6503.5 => 0.035 mag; 6.22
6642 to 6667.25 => -0.022 mag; 6.31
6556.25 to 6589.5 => 0.090 mag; 5.8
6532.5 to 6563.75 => 0.069 mag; 5.95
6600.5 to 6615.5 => 0.009 mag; 6.2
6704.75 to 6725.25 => -0.040 mag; 6.32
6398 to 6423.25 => 0.027 mag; 6.38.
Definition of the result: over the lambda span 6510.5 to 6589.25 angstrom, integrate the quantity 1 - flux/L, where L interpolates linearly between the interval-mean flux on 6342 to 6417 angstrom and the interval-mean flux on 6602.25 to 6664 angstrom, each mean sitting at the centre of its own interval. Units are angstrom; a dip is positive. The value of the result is 3.5 angstrom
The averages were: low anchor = 6.56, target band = 6.13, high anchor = 6.35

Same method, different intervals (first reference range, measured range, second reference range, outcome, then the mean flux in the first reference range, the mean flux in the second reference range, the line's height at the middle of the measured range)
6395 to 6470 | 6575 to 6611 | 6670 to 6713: -0.9 angstrom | 6.45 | 6.32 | 6.37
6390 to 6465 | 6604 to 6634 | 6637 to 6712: 0.5 angstrom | 6.49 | 6.35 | 6.38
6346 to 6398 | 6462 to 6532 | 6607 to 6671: 0.7 angstrom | 6.62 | 6.34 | 6.49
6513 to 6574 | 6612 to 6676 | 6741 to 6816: -3.6 angstrom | 6.02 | 6.01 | 6.02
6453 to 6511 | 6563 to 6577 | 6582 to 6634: 2.2 angstrom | 6.39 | 6.39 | 6.39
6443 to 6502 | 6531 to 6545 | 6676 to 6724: -0.3 angstrom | 6.37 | 6.34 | 6.36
